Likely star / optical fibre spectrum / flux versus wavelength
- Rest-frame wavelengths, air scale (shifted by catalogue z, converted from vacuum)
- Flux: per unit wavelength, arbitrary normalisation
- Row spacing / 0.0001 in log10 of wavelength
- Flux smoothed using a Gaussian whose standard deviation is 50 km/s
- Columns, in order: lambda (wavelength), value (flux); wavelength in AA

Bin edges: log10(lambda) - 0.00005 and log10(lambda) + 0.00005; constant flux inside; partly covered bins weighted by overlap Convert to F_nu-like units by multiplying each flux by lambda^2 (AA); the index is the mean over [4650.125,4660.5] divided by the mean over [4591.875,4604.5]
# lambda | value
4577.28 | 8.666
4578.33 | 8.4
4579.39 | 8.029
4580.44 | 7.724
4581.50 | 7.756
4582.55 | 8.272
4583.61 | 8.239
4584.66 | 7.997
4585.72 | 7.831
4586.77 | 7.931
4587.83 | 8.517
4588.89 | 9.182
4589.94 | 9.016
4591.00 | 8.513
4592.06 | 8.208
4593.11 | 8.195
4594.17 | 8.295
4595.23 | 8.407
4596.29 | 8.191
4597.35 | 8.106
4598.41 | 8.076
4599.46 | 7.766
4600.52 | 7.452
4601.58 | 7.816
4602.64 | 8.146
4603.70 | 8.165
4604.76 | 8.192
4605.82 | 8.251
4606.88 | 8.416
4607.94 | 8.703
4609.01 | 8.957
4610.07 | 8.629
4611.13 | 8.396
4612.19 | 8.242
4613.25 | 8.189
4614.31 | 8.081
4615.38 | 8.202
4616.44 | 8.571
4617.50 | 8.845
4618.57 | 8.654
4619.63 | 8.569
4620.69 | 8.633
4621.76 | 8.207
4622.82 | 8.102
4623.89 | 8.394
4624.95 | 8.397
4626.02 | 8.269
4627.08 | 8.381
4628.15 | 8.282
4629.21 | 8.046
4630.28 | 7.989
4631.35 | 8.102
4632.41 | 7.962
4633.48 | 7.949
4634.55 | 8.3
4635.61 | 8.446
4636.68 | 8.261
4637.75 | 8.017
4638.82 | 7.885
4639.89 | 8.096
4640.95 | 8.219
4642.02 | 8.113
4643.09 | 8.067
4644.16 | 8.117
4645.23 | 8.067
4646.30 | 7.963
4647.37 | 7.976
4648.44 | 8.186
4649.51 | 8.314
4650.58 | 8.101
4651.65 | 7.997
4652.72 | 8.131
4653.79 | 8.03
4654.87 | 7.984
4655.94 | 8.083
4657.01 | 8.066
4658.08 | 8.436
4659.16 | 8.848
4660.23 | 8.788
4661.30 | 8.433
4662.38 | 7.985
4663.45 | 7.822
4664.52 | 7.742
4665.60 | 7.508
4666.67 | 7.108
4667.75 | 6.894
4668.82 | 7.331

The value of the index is 1.0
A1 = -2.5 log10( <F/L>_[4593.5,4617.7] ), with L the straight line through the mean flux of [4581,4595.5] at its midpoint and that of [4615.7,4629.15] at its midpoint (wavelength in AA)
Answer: 0.02 mag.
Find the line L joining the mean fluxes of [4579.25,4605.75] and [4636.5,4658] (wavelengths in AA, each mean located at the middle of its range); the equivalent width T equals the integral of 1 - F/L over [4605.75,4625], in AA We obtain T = -0.7 AA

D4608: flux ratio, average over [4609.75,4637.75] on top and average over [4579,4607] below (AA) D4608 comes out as 1.02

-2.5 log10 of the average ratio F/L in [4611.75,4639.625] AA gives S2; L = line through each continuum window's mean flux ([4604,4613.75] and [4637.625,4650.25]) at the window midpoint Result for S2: 0.00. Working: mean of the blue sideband 8.44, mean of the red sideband 8.09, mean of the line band 8.26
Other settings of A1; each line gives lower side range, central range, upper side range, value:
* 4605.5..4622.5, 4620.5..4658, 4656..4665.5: 0.02 mag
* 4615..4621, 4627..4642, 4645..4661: 0.04 mag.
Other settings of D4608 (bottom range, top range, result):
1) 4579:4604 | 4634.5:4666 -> 1.00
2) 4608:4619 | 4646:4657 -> 0.95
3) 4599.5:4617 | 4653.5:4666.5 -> 0.98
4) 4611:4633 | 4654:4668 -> 0.96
